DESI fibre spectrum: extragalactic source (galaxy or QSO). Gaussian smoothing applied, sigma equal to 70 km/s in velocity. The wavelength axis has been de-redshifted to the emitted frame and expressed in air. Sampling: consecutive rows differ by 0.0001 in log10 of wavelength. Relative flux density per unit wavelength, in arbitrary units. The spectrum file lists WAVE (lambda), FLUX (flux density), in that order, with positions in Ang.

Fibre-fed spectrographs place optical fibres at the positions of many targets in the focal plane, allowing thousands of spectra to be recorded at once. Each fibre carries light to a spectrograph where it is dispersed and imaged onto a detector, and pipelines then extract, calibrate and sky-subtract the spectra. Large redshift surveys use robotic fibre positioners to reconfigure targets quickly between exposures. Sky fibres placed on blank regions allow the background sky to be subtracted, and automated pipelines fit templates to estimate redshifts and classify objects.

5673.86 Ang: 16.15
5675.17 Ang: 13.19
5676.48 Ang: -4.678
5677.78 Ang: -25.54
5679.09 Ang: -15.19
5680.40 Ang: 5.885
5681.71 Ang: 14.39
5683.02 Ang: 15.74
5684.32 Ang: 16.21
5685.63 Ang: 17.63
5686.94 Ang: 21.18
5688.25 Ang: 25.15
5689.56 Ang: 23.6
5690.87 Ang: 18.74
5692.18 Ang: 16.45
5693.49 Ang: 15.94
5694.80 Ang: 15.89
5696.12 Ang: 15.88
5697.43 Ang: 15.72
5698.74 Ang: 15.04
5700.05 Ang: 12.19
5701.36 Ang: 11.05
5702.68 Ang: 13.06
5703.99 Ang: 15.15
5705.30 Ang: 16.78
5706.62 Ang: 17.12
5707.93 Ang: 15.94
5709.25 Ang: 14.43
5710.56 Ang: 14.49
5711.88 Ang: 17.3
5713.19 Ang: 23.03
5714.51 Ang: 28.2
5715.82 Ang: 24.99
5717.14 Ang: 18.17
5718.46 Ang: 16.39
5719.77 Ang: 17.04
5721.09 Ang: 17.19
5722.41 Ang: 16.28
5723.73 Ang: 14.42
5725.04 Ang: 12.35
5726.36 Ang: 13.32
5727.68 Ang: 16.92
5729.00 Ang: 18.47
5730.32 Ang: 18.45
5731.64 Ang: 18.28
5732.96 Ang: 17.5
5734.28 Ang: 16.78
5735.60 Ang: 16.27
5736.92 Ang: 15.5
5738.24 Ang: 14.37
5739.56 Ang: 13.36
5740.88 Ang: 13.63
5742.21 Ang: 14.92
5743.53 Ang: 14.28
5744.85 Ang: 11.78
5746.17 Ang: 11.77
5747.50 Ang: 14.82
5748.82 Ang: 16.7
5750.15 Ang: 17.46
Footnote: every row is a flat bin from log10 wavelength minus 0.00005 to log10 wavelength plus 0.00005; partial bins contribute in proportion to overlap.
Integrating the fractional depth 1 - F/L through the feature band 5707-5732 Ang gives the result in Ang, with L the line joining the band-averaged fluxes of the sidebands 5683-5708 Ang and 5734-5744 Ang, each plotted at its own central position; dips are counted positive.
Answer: -3.10 Ang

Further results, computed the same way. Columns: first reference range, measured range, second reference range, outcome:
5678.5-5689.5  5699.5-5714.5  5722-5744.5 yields -1.7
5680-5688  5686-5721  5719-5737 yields -3.2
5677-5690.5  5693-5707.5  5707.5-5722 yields -0.3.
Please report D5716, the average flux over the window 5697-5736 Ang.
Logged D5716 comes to 16.8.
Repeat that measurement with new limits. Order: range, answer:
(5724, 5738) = 16.3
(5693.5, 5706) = 14.6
